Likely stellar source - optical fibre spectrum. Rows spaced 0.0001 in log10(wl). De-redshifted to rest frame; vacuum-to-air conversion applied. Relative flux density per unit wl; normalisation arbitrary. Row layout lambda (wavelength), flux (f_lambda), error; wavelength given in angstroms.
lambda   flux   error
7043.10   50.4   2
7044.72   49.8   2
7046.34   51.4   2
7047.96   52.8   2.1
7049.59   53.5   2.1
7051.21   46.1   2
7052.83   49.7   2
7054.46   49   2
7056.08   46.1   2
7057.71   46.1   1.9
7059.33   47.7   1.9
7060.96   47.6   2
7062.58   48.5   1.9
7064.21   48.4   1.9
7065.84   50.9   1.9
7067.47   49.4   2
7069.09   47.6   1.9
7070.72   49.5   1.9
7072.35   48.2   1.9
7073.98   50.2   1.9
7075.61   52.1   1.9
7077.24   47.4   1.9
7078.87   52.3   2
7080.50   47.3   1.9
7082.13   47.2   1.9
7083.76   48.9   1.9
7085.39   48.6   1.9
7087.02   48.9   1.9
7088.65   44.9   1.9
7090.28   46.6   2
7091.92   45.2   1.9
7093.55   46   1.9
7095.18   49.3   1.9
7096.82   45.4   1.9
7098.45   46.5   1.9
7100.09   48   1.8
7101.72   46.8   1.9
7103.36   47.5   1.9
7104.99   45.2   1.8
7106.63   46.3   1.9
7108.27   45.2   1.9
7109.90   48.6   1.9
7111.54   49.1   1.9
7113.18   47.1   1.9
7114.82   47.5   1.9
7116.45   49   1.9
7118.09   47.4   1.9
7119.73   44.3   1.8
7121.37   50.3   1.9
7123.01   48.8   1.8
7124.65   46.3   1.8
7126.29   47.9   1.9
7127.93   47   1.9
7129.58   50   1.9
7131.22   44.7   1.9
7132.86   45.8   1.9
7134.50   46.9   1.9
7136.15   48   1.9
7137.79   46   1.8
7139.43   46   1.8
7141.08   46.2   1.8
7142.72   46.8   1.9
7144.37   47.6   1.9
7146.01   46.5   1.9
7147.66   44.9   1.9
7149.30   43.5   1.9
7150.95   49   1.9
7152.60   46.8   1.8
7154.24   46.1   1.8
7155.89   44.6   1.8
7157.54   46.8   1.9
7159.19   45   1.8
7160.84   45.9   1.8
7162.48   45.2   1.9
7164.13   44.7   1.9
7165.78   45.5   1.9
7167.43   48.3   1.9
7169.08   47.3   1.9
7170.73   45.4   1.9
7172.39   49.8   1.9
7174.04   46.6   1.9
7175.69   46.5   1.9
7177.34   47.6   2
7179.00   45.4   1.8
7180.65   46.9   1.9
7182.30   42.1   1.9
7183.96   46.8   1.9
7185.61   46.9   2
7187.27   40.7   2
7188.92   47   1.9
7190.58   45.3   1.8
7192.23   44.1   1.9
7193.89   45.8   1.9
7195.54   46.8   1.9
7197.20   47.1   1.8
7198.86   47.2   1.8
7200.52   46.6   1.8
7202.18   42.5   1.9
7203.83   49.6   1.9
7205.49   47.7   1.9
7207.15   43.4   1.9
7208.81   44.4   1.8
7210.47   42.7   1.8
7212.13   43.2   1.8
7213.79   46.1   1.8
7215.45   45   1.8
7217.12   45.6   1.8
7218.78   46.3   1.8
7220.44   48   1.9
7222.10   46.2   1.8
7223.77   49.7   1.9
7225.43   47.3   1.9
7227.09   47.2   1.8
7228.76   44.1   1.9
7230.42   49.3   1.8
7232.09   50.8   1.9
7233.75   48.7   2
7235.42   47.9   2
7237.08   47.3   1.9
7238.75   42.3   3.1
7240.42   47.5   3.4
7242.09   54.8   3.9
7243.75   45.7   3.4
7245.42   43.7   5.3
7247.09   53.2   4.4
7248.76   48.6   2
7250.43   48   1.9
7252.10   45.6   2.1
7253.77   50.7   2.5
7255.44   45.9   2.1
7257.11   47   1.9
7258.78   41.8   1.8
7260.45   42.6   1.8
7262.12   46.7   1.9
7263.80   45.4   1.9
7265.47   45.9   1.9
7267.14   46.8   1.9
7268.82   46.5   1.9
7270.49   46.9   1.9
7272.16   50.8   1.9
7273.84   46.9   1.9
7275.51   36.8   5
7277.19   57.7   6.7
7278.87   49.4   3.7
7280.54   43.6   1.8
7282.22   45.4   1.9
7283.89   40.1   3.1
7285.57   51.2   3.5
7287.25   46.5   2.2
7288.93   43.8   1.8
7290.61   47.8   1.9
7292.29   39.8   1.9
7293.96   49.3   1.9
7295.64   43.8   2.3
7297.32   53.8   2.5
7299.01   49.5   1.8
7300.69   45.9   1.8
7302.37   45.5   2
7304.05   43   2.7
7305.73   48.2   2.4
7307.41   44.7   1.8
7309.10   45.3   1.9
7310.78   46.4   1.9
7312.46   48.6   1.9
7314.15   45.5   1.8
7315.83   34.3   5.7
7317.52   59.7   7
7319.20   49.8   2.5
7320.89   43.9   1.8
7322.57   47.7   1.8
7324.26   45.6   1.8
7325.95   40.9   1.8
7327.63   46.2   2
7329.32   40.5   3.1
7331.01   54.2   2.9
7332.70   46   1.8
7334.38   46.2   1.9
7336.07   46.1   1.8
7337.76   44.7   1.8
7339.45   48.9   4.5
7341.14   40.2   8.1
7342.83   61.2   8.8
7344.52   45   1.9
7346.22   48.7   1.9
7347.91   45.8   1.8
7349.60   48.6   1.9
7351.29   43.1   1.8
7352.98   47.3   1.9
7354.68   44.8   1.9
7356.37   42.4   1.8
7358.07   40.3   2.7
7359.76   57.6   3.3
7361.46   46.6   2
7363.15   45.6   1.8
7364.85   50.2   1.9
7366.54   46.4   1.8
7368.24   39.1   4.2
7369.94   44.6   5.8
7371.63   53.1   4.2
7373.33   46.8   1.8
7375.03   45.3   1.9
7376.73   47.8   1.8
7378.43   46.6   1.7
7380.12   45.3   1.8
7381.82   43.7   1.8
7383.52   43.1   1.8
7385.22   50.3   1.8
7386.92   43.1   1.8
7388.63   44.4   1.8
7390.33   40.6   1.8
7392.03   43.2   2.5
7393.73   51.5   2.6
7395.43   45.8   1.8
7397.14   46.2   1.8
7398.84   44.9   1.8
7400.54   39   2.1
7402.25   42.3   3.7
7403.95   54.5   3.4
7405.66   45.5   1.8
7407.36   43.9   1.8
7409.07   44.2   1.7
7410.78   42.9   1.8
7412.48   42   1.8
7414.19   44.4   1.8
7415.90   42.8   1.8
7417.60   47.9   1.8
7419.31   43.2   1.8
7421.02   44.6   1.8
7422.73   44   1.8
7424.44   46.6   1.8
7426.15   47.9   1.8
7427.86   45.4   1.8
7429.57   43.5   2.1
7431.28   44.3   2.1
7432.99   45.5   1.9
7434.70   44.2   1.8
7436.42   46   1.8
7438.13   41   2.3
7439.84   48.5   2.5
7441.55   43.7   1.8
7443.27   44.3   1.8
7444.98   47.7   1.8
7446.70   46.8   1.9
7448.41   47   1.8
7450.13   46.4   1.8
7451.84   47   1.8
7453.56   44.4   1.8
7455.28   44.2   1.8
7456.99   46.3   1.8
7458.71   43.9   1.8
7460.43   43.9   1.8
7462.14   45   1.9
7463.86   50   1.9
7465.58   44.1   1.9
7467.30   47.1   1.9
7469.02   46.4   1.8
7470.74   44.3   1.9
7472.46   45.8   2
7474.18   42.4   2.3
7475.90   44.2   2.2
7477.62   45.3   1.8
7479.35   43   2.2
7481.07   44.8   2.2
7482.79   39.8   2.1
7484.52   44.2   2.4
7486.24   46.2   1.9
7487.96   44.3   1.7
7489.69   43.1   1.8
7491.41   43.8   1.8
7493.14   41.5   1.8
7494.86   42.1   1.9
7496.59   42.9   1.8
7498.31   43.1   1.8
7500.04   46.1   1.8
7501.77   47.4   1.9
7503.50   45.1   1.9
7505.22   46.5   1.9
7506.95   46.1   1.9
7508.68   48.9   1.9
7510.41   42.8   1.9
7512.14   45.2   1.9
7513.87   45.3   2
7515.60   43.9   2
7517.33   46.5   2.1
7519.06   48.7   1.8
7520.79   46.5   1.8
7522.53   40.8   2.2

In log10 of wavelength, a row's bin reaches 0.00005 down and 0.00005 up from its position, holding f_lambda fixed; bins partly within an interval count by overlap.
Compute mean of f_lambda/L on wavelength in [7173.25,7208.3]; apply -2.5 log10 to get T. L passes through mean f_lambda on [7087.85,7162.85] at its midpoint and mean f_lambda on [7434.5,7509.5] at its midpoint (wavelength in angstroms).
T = 0.01 mag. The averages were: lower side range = 46.7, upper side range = 45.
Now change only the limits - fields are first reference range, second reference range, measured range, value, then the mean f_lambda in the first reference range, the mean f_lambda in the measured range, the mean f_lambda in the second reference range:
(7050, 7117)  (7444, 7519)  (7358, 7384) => -0.02 mag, 47.9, 46.6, 45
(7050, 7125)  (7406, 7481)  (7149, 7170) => 0.03 mag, 47.8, 46.1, 45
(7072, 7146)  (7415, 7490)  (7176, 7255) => 0.00 mag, 47.4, 46.6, 45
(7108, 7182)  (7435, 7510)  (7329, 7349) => -0.04 mag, 46.8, 47.5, 45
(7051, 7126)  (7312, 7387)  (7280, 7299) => 0.02 mag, 47.8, 46.1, 46.5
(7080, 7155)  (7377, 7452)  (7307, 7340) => -0.01 mag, 47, 46.3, 45.1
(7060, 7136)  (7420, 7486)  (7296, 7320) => -0.02 mag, 47.7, 47.1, 45.1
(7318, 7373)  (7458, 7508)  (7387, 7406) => 0.02 mag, 46.7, 45.2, 44.6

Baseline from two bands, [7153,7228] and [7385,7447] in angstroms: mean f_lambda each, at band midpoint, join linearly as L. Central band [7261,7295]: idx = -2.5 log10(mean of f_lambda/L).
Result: -0.02 mag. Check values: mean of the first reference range 46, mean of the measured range 46.3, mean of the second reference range 45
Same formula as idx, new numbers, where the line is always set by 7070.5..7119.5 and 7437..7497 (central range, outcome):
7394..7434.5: 0.006 mag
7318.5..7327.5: 0.007 mag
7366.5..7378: -0.015 mag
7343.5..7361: -0.020 mag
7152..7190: 0.025 mag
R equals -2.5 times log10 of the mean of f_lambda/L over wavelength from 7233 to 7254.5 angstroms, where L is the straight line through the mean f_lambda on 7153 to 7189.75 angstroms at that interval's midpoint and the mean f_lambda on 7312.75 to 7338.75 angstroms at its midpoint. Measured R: -0.044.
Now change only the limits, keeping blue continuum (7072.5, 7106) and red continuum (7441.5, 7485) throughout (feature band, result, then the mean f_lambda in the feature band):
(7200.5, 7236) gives 0.01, 46.5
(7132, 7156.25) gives 0.02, 46.3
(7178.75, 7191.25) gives 0.05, 45.1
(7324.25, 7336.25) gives 0.01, 45.7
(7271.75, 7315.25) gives 0.00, 46.4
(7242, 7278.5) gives -0.01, 47.1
